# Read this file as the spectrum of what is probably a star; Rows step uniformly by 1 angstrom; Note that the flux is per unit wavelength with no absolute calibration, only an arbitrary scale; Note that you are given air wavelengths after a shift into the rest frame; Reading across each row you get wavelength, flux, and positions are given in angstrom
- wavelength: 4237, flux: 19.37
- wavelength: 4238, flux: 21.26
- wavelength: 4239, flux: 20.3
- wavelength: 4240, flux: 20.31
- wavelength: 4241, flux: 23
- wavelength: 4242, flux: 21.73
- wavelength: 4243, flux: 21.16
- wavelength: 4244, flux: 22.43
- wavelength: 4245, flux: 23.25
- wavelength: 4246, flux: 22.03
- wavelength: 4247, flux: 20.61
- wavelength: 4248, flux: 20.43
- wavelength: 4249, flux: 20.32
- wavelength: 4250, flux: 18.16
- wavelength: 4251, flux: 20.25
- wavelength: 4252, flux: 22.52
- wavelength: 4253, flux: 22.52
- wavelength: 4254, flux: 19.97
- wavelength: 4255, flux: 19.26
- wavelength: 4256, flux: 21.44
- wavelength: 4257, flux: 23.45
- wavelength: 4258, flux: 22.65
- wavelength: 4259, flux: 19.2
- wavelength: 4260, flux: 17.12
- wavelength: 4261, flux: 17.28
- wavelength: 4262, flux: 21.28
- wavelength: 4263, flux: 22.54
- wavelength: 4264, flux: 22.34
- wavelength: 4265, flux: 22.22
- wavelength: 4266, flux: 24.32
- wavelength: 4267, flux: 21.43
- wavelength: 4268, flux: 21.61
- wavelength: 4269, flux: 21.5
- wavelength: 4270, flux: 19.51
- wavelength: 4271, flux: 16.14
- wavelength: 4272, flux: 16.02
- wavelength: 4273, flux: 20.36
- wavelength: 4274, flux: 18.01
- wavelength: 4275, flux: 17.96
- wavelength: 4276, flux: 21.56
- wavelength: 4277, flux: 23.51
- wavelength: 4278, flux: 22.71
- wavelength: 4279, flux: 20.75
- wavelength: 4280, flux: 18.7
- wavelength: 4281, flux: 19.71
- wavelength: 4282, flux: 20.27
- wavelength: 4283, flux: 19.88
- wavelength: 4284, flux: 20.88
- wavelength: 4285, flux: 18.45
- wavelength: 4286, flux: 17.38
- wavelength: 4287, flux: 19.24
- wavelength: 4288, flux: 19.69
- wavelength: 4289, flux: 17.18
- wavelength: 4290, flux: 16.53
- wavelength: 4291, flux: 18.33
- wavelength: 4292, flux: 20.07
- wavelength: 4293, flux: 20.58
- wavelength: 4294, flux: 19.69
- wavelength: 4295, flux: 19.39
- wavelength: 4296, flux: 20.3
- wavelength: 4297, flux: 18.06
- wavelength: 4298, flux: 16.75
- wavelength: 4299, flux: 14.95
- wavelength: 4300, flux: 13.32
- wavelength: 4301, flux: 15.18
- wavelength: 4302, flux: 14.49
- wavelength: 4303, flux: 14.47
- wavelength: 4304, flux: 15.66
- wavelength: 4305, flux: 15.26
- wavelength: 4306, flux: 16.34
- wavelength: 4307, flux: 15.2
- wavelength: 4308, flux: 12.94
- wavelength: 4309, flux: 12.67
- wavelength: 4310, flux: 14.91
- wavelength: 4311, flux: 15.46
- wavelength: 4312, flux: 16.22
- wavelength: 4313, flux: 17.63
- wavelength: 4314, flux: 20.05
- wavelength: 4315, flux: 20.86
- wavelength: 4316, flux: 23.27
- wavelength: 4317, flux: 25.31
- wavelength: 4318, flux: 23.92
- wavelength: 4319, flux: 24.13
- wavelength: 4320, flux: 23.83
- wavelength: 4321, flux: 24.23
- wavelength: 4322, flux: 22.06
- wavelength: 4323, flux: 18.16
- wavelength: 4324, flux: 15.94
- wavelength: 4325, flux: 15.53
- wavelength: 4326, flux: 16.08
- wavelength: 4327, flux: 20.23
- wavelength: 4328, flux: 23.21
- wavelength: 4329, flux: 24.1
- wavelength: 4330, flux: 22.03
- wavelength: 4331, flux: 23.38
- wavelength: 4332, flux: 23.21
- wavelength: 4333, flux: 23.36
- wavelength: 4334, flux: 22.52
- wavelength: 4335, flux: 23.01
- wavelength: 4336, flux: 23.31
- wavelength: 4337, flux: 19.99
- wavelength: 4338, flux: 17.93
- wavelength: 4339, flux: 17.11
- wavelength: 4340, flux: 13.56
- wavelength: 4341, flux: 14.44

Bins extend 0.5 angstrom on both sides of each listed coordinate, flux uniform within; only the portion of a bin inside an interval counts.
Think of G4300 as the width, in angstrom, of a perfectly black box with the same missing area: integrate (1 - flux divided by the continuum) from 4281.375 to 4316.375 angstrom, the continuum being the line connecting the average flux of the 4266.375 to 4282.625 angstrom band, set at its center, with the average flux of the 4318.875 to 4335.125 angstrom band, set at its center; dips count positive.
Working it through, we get 5.4 angstrom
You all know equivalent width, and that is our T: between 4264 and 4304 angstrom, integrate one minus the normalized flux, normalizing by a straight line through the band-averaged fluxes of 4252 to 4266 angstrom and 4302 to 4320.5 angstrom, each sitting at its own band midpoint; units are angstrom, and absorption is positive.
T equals 1.4 angstrom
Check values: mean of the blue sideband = 21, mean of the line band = 19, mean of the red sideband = 18.1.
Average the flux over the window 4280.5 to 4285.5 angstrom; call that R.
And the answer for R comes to 19.8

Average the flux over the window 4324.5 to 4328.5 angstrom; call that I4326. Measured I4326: 18.8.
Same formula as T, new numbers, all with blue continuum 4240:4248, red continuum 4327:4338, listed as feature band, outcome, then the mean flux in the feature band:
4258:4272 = 1.0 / 20.4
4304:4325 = 3.4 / 18.8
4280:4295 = 2.0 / 19.1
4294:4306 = 3.2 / 16.3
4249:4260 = 0.6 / 20.7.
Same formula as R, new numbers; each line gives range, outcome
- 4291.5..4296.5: 20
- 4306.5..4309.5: 13.6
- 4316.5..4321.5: 24.3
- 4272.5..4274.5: 19.2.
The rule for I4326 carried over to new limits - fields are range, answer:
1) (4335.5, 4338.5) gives 20.4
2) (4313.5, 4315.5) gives 20.5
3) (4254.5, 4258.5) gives 21.7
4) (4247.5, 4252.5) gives 20.3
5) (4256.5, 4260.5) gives 20.6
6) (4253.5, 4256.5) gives 20.2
